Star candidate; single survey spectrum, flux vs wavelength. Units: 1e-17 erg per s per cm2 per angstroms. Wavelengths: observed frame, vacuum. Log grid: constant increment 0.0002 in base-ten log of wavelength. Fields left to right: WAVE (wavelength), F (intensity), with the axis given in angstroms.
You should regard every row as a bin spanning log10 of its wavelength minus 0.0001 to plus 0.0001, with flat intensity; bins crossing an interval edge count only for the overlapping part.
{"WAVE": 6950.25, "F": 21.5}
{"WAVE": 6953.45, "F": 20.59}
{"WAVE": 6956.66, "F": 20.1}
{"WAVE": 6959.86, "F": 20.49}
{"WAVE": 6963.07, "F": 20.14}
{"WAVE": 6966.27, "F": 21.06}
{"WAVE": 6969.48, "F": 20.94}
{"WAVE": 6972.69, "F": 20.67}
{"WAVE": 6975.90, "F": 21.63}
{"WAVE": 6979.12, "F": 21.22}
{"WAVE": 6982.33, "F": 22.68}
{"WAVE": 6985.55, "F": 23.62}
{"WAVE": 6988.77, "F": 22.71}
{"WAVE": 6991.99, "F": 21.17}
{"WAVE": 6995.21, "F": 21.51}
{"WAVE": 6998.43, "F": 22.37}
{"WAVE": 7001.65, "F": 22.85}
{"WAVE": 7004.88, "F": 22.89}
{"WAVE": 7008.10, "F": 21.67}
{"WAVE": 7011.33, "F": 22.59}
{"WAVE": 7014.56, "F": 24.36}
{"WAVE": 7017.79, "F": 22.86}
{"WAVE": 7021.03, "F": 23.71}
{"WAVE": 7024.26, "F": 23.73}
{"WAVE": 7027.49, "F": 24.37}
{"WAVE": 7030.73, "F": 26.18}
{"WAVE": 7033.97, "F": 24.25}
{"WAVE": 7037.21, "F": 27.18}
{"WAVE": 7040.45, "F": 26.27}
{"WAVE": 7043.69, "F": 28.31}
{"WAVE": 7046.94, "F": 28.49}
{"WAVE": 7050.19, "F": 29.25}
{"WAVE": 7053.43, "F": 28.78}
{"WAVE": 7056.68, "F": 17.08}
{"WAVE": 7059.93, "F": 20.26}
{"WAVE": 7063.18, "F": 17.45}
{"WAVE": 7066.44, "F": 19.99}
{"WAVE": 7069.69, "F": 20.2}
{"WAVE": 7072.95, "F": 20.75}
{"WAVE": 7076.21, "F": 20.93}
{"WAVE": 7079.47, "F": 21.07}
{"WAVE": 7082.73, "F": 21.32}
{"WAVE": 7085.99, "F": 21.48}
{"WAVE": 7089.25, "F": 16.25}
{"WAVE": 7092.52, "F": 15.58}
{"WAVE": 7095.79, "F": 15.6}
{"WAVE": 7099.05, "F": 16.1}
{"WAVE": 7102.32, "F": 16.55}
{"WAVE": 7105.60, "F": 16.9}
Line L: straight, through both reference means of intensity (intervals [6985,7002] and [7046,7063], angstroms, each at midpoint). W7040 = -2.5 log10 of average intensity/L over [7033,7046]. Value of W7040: -0.14 mag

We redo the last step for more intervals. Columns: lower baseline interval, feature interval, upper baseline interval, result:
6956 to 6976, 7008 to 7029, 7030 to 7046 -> 0.068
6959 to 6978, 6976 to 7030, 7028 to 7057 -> 0.032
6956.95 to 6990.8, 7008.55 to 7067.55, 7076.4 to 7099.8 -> -0.217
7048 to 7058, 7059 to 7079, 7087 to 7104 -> 0.098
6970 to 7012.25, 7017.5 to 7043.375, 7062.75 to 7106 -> -0.213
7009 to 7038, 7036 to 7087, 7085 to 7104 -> -0.138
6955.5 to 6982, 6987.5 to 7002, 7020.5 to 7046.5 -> 0.038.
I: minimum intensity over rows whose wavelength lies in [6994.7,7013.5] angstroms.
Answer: 21.51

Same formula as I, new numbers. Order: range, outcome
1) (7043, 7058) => 17.08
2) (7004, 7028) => 21.67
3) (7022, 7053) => 23.73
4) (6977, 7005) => 21.17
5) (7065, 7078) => 19.99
